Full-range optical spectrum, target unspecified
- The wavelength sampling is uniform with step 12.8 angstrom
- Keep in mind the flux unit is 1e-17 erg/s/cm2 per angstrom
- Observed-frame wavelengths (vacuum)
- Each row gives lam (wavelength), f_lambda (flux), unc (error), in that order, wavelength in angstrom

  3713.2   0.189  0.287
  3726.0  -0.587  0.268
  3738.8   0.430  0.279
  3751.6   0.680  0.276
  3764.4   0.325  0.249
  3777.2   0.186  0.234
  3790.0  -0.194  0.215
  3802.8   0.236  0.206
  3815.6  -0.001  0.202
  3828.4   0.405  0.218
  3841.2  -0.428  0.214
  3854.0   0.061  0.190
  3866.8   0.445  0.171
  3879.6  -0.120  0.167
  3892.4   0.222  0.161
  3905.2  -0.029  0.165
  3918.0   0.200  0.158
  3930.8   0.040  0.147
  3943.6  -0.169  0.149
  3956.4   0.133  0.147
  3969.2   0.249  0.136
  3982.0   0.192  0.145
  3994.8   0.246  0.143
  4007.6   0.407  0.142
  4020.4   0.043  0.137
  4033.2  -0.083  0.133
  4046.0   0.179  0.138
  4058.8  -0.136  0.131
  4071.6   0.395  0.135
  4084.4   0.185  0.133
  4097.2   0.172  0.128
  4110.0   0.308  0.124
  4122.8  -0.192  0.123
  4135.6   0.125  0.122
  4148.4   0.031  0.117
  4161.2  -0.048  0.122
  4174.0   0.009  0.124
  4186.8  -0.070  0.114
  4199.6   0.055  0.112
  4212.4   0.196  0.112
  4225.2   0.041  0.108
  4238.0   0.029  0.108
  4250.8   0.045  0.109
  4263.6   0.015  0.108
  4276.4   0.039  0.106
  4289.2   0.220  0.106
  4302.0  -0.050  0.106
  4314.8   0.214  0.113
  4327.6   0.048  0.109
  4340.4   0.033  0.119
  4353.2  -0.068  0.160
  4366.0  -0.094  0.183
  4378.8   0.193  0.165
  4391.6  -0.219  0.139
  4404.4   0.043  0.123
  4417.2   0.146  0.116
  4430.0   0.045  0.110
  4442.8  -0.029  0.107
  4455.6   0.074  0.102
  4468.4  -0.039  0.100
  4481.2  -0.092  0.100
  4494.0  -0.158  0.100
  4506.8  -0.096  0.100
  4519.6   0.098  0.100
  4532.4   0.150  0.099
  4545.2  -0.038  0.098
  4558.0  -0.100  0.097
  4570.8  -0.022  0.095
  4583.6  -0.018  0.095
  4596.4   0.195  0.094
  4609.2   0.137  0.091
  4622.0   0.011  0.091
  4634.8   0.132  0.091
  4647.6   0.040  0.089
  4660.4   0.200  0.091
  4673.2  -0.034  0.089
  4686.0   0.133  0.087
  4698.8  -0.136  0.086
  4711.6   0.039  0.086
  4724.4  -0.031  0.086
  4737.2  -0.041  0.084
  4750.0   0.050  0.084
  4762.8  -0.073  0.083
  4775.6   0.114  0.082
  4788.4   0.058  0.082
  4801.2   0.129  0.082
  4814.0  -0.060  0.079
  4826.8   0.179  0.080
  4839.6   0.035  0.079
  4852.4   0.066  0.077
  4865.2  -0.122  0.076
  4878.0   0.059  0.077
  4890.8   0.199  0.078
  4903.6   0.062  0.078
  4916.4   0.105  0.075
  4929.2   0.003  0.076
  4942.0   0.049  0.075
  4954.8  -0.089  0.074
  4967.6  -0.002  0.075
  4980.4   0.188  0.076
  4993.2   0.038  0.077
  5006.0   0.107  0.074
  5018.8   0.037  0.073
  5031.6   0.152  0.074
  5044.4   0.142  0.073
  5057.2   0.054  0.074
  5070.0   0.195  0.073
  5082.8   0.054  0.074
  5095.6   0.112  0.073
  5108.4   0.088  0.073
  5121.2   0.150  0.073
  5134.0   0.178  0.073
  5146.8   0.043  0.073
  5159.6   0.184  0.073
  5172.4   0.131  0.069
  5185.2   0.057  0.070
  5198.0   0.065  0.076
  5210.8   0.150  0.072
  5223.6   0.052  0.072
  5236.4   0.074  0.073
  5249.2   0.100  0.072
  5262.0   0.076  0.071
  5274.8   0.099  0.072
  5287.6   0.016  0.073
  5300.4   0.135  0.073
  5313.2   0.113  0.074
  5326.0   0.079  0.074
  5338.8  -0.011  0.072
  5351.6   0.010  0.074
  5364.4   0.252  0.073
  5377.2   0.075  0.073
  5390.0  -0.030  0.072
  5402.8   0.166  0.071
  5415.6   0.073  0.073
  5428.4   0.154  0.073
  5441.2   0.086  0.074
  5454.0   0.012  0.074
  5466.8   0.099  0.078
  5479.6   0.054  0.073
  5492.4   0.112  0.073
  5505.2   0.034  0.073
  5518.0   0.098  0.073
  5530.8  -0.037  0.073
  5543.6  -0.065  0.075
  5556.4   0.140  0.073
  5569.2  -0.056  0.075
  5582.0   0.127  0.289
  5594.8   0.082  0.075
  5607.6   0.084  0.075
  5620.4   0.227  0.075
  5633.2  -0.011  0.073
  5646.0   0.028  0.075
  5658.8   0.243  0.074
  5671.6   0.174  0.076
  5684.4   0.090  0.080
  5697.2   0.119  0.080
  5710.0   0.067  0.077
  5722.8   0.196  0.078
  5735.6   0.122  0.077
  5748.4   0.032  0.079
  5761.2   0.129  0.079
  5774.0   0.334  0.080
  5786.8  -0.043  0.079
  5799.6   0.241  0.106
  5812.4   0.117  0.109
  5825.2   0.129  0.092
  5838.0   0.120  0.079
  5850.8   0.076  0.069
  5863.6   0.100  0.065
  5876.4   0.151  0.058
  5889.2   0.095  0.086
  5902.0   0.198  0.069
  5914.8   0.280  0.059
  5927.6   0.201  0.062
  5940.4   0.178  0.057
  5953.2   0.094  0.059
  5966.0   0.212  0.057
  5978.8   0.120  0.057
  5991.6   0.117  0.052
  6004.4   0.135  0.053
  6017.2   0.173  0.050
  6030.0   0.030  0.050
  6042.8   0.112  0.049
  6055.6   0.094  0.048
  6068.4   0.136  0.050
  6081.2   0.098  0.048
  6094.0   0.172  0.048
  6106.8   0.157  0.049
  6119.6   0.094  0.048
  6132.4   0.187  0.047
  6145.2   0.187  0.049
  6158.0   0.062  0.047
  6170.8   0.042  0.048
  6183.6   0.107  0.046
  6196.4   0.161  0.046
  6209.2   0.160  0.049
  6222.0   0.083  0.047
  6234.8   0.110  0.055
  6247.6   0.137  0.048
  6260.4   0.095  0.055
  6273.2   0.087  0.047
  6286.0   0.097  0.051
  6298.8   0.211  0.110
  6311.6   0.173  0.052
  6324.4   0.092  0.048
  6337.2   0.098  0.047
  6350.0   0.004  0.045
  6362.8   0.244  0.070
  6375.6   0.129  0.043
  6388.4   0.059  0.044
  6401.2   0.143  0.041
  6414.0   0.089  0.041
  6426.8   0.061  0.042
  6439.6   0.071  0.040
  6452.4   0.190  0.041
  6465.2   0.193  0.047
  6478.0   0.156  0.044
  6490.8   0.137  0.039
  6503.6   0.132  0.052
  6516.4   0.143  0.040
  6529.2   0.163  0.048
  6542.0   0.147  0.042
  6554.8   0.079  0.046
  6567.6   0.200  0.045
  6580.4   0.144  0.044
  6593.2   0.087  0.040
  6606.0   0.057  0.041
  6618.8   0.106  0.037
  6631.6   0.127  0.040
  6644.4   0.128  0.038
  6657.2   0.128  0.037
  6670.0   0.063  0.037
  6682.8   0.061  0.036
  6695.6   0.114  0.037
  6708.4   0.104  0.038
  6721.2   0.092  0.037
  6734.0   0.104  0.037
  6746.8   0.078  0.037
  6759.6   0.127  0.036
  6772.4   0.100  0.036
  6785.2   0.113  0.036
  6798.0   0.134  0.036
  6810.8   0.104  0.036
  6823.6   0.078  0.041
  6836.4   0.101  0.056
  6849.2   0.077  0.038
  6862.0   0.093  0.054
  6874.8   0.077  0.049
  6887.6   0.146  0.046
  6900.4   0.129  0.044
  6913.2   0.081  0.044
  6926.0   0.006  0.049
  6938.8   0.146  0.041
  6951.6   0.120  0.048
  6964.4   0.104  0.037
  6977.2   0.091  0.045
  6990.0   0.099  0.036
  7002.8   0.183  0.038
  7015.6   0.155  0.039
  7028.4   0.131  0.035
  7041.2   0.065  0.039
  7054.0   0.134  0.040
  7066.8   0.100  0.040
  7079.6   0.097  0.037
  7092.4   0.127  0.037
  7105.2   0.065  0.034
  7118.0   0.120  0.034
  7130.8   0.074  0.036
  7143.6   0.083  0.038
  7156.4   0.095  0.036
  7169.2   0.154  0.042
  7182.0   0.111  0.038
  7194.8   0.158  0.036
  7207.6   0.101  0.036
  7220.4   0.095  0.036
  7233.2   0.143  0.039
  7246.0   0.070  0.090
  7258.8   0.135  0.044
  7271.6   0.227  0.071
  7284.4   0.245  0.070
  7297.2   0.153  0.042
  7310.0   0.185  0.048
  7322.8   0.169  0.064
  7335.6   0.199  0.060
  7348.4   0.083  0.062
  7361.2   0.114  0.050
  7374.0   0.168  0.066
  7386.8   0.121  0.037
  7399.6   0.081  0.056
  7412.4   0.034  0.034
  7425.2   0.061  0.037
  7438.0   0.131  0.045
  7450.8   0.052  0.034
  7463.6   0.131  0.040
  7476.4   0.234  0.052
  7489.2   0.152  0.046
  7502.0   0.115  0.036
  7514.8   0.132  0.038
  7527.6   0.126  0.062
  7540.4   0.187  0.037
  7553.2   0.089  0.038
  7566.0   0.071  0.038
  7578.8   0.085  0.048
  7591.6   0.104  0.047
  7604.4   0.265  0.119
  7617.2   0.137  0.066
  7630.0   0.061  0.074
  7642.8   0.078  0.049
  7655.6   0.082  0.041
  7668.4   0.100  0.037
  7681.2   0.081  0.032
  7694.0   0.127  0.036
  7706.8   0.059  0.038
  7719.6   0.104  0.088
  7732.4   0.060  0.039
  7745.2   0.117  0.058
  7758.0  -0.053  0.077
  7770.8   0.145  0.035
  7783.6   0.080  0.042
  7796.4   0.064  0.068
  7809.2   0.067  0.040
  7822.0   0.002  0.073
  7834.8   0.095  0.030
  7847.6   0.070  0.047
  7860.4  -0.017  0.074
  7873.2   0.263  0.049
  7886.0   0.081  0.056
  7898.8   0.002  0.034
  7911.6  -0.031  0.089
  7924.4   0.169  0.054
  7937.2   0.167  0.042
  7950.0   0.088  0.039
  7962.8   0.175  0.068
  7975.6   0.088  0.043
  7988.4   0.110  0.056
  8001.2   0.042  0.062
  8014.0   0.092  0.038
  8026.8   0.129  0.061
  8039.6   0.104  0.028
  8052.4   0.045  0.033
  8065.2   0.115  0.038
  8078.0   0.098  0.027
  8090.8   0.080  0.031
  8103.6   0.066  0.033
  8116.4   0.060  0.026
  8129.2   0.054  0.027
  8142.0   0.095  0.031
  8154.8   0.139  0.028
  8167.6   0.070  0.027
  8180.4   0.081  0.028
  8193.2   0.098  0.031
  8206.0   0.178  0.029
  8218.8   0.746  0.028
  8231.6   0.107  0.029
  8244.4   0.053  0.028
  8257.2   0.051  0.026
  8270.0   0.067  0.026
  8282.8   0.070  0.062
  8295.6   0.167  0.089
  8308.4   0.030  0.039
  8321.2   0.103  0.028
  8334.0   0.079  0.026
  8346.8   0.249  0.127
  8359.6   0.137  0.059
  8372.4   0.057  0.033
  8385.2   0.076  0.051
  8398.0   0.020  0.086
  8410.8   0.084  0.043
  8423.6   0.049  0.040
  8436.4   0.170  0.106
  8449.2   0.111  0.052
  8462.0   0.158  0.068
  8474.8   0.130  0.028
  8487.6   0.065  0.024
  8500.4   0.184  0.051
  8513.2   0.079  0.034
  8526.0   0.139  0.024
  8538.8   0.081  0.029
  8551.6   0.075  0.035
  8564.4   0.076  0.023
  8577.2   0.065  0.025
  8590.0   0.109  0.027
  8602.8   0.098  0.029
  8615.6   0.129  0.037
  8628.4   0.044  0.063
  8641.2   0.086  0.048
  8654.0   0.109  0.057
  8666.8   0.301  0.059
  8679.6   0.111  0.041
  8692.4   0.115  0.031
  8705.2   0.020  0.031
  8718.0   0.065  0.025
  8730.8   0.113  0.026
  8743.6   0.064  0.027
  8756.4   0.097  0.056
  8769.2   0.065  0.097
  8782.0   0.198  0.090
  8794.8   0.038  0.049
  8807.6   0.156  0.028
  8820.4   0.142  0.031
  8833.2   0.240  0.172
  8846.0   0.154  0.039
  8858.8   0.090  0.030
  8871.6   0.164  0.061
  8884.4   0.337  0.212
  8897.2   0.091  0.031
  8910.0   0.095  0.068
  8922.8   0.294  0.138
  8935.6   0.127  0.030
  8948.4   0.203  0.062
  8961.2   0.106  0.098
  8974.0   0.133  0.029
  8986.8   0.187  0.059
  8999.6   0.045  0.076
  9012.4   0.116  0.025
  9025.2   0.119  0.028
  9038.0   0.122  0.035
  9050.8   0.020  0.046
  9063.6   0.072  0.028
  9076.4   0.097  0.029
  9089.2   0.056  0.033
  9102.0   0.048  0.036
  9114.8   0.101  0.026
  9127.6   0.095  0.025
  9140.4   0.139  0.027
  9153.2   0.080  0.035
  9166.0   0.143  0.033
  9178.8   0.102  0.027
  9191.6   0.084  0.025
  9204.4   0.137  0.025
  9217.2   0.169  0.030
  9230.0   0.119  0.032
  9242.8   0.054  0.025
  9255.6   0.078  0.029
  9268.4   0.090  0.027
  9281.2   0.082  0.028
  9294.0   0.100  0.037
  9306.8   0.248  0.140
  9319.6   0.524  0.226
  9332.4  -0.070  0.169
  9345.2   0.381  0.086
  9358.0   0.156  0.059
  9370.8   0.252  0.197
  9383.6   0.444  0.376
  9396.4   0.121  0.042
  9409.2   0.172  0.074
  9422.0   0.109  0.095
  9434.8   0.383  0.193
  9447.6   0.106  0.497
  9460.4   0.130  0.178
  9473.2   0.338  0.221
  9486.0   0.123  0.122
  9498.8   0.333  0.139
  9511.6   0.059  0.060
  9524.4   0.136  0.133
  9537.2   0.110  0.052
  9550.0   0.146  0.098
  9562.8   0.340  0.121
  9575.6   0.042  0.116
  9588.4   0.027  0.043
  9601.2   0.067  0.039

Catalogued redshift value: 1.204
